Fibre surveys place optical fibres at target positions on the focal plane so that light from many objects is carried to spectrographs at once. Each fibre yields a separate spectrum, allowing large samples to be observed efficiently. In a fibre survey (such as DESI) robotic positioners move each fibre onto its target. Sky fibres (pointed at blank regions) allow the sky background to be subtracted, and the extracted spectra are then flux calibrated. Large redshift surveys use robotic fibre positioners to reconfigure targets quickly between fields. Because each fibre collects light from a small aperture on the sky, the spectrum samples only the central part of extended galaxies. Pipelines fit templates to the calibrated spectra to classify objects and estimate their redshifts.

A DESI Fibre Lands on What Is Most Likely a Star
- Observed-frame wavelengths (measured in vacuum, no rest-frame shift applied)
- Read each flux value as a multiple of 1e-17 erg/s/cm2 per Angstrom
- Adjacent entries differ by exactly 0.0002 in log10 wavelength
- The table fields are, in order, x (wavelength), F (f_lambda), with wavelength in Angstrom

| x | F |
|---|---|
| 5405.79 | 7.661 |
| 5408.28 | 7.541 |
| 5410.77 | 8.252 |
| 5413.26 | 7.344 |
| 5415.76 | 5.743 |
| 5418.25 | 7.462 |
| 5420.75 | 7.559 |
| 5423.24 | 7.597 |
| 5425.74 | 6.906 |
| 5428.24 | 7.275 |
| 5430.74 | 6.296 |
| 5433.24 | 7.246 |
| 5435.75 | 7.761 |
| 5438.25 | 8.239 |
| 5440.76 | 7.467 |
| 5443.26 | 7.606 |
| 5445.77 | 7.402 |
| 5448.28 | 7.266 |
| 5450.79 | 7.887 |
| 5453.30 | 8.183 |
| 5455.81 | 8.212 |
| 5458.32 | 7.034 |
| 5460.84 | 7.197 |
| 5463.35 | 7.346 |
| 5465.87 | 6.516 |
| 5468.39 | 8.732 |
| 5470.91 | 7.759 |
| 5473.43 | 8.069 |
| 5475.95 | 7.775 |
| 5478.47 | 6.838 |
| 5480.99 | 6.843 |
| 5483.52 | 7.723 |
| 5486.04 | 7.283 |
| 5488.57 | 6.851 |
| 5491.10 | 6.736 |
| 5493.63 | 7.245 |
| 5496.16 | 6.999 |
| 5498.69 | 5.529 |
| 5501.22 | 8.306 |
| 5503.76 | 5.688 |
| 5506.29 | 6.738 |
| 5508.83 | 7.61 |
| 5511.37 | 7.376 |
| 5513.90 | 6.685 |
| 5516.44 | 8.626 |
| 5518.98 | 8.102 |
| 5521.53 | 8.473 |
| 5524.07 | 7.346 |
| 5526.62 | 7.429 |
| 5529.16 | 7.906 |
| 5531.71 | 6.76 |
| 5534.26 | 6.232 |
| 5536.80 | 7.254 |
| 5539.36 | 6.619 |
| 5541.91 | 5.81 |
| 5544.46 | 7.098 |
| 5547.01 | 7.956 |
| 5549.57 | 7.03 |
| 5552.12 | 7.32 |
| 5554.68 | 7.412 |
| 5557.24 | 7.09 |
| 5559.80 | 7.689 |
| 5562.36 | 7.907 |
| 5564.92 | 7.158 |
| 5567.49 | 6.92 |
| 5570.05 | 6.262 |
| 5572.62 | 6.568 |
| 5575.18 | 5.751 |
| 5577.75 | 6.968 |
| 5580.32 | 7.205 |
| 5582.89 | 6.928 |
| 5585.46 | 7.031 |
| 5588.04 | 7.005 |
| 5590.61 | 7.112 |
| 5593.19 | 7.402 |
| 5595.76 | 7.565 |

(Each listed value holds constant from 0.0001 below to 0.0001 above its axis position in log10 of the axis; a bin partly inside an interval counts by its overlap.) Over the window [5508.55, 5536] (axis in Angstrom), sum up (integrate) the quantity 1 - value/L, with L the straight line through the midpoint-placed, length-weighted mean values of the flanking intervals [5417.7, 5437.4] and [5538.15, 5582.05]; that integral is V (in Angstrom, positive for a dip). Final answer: -1.7 Angstrom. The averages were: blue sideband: 7.27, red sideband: 6.99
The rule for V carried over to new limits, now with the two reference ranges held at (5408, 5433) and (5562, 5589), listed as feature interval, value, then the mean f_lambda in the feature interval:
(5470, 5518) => -1.2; 7.2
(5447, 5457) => -1.1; 7.88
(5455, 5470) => -0.8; 7.49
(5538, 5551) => 0.0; 6.91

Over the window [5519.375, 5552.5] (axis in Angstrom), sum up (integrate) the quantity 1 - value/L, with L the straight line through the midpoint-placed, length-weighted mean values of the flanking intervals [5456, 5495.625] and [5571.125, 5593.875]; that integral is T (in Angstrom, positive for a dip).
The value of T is -0.5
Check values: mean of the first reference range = 7.35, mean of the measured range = 7.19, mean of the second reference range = 6.86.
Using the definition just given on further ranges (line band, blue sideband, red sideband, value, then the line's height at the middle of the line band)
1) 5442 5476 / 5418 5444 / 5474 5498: -1.8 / 7.26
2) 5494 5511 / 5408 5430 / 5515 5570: 1.0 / 7.3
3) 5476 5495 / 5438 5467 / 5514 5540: 0.9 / 7.49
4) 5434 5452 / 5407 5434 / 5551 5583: -1.2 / 7.17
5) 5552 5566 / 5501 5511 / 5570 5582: -1.6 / 6.69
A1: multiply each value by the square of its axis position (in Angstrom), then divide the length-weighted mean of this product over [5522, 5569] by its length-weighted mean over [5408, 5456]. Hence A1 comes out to 1.0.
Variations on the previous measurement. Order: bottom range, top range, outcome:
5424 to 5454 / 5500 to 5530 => 1.04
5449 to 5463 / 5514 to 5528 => 1.05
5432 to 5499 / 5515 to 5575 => 1.00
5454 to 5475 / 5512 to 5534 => 1.02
